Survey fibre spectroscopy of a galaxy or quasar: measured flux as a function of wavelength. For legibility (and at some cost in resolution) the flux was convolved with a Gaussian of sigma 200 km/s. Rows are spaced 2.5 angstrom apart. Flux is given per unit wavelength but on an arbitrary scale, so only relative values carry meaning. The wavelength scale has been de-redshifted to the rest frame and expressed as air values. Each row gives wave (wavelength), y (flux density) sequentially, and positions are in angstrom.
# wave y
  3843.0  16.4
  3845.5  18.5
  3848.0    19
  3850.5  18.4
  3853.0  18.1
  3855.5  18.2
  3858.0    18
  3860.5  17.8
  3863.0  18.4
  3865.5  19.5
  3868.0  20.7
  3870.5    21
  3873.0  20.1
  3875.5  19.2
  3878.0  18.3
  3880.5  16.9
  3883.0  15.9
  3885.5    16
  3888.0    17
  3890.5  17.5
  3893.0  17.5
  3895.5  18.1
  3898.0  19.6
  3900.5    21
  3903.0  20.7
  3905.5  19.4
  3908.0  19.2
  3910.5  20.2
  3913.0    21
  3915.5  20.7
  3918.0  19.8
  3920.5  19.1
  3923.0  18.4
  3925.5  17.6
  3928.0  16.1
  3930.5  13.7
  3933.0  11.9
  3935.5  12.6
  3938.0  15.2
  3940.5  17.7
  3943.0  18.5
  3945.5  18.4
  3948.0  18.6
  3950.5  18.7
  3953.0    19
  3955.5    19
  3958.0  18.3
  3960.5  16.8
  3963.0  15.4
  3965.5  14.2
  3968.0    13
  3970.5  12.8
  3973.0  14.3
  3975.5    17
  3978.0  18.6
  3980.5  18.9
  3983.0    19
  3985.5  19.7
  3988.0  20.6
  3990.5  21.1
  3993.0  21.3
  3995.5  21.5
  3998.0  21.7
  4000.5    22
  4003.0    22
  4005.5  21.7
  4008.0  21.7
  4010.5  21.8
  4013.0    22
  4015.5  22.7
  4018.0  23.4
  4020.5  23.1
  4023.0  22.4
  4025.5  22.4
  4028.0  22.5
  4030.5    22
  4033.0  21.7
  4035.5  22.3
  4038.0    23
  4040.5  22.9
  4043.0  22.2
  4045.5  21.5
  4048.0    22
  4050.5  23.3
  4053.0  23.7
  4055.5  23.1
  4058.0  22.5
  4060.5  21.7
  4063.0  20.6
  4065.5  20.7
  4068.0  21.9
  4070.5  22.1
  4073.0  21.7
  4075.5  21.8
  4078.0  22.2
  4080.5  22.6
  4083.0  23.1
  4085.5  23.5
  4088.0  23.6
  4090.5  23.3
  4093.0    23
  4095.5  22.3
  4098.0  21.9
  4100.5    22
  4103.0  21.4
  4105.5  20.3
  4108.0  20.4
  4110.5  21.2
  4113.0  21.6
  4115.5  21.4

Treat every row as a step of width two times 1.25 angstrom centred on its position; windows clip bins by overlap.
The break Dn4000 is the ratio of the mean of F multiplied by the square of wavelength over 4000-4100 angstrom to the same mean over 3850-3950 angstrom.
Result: 1.33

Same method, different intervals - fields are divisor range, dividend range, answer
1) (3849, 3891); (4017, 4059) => 1.34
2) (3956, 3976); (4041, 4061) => 1.54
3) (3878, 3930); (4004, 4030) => 1.28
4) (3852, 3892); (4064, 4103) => 1.36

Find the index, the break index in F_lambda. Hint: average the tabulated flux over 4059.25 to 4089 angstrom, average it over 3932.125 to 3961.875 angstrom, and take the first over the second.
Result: 1.3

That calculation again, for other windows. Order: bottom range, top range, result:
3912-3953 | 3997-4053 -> 1.28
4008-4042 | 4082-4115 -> 0.98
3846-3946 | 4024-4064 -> 1.23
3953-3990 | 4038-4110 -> 1.30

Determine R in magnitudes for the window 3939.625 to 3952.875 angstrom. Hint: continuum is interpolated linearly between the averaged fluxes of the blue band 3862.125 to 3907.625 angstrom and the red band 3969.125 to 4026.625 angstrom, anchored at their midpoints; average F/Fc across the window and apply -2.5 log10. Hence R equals 0.07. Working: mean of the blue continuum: 18.7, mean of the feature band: 18.5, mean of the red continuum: 20.5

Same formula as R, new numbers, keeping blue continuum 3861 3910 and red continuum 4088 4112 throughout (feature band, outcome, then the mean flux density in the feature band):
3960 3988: 0.210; 16.5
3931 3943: 0.304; 14.7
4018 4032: -0.090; 22.5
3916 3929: 0.051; 18.4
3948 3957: 0.049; 18.8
